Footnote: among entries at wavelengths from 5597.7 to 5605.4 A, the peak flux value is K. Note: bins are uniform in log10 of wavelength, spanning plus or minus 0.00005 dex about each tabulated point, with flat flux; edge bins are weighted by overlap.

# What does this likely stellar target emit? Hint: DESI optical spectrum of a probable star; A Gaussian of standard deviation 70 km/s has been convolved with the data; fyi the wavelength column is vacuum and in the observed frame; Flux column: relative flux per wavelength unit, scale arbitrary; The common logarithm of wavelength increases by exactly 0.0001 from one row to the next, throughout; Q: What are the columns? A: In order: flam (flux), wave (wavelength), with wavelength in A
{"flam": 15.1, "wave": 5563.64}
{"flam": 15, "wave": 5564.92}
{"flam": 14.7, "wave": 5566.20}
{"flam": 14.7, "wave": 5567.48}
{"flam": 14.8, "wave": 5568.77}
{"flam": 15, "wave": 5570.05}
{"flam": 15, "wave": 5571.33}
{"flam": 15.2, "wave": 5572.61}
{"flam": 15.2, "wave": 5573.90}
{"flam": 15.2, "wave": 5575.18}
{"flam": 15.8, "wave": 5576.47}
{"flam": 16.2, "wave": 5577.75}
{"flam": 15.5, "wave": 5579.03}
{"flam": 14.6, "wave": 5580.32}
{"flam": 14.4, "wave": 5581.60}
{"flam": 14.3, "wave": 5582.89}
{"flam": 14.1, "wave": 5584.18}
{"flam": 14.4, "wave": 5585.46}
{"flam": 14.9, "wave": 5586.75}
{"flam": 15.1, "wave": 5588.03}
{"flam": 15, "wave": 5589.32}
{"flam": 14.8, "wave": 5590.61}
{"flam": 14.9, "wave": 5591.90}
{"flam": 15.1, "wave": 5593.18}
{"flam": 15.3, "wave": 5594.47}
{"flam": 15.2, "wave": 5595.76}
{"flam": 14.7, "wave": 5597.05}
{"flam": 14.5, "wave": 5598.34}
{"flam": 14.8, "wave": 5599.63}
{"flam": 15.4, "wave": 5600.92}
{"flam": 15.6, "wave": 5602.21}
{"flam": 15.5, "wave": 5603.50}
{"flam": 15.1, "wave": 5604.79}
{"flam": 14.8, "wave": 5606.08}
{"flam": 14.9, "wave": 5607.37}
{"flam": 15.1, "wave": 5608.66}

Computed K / 15.6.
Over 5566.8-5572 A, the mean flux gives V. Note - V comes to 14.9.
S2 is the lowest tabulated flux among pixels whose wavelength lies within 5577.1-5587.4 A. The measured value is 14.1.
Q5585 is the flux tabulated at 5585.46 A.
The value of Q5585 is 14.4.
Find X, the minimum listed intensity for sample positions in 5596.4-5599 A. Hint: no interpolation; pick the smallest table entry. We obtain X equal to 14.5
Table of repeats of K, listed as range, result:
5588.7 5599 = 15.3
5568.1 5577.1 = 15.8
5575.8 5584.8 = 16.2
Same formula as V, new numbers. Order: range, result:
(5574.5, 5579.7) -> 15.7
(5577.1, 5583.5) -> 15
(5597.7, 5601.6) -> 14.9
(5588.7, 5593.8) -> 15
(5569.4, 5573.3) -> 15.1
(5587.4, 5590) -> 15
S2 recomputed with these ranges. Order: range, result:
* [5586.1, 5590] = 14.9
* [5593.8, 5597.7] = 14.7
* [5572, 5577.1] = 15.2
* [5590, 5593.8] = 14.8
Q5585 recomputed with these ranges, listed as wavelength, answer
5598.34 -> 14.5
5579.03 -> 15.5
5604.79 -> 15.1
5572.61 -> 15.2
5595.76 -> 15.2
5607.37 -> 14.9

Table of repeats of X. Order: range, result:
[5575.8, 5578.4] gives 15.8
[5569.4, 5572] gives 15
